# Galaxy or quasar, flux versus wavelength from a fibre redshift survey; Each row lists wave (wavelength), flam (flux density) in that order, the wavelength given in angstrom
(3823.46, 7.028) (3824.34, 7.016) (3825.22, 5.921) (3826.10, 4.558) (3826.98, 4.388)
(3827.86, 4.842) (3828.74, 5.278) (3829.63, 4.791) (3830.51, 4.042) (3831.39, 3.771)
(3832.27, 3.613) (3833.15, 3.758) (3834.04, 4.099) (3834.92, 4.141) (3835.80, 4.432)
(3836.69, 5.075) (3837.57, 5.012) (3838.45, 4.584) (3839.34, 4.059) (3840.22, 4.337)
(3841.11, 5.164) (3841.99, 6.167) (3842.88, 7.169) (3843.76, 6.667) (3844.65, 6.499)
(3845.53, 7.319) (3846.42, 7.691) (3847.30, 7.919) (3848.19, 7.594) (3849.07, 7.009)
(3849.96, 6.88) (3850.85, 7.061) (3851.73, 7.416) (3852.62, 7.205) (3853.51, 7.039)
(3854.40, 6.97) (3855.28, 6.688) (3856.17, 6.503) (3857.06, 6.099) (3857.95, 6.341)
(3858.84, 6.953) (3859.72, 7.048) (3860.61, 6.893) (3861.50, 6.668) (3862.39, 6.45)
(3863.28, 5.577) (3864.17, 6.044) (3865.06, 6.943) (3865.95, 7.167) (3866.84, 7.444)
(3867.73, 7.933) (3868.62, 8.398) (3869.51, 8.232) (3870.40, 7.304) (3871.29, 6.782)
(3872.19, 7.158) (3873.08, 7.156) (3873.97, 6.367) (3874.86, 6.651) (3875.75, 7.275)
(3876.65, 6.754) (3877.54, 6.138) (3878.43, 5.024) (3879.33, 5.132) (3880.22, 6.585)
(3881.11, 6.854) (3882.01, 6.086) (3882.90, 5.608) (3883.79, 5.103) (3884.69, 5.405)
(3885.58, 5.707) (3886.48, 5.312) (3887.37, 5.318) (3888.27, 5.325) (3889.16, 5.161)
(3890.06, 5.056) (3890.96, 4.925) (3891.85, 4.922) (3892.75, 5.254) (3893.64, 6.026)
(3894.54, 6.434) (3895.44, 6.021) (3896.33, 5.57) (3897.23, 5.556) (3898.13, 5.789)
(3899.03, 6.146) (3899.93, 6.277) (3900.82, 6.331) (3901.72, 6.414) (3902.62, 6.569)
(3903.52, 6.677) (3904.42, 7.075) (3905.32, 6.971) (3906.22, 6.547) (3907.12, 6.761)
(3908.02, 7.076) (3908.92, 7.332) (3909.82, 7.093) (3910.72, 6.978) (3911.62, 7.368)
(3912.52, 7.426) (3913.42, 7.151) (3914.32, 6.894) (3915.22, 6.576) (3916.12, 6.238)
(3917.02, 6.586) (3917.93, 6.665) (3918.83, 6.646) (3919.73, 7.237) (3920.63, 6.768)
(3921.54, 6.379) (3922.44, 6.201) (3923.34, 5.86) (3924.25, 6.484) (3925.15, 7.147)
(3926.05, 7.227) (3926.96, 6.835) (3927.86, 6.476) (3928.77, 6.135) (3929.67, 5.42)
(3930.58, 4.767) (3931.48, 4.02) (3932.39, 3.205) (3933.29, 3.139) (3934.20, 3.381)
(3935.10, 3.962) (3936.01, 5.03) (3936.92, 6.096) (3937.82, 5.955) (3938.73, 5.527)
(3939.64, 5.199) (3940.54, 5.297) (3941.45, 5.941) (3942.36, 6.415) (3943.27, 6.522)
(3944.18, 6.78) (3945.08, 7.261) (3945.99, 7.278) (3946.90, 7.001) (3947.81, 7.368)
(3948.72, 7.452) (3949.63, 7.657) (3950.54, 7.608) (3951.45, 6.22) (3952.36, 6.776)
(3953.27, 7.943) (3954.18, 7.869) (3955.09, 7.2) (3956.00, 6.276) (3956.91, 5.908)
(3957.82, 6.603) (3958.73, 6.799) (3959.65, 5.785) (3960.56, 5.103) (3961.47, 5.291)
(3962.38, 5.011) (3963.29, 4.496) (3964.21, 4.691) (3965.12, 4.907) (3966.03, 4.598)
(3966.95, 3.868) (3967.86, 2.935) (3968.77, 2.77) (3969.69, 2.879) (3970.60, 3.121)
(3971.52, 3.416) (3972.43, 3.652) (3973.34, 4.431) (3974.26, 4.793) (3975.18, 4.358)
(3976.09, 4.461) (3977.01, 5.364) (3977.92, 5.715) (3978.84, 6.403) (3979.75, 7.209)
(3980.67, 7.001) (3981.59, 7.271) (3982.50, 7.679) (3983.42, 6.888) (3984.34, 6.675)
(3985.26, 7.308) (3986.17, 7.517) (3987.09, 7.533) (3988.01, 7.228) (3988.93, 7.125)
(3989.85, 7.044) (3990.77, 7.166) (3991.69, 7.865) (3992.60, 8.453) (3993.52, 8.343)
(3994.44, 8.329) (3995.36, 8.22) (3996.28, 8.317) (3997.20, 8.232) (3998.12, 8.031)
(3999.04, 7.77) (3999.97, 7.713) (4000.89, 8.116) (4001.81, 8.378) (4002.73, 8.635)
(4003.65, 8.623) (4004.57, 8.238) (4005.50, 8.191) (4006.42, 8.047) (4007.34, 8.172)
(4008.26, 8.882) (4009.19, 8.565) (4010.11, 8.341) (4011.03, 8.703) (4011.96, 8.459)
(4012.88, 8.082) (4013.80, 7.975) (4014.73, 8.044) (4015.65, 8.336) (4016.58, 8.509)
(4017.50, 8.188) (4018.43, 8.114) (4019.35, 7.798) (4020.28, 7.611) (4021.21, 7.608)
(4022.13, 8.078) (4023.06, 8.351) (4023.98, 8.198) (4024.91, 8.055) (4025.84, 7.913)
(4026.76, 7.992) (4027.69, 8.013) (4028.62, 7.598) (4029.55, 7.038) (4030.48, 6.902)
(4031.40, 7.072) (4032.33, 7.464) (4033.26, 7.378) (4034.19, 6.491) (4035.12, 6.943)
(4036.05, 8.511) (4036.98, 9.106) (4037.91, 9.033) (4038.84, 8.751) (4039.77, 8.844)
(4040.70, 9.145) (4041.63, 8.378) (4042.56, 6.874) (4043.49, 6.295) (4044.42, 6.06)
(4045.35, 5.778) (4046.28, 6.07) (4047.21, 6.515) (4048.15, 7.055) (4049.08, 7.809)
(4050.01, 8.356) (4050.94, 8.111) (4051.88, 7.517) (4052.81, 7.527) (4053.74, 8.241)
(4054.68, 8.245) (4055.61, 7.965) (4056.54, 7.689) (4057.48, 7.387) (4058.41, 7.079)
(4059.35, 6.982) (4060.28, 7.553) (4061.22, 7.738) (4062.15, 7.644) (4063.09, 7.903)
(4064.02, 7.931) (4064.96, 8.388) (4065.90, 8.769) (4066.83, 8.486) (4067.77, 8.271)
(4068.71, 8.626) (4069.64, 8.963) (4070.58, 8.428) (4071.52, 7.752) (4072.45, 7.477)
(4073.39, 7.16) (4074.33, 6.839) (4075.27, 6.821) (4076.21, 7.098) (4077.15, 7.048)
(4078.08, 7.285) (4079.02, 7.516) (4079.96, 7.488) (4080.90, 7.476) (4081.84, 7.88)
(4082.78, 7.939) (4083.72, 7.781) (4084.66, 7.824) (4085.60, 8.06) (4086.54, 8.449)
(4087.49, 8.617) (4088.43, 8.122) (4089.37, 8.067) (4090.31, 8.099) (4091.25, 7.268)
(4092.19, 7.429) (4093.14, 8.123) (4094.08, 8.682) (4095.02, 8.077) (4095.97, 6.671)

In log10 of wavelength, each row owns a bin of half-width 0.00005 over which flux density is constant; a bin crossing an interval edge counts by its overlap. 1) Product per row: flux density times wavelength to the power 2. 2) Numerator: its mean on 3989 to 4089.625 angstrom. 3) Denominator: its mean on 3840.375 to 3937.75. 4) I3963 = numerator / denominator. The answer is 1.34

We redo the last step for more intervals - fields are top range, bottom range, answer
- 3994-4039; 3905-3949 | 1.35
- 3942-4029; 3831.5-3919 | 1.17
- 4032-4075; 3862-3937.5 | 1.35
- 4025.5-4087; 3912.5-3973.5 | 1.41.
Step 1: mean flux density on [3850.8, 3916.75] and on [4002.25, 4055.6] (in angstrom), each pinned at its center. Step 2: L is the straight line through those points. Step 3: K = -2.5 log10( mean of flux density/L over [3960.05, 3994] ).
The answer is 0.28 mag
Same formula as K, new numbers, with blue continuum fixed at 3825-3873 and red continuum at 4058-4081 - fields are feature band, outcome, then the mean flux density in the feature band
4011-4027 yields -0.10 mag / 8.1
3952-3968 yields 0.21 mag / 5.72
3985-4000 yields -0.09 mag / 7.78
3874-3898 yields 0.12 mag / 5.75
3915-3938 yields 0.16 mag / 5.78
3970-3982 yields 0.35 mag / 5.13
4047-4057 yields -0.02 mag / 7.76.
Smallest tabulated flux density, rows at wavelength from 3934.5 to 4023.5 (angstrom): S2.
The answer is 2.77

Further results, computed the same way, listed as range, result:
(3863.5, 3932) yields 4.02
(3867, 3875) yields 6.367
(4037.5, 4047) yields 5.778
